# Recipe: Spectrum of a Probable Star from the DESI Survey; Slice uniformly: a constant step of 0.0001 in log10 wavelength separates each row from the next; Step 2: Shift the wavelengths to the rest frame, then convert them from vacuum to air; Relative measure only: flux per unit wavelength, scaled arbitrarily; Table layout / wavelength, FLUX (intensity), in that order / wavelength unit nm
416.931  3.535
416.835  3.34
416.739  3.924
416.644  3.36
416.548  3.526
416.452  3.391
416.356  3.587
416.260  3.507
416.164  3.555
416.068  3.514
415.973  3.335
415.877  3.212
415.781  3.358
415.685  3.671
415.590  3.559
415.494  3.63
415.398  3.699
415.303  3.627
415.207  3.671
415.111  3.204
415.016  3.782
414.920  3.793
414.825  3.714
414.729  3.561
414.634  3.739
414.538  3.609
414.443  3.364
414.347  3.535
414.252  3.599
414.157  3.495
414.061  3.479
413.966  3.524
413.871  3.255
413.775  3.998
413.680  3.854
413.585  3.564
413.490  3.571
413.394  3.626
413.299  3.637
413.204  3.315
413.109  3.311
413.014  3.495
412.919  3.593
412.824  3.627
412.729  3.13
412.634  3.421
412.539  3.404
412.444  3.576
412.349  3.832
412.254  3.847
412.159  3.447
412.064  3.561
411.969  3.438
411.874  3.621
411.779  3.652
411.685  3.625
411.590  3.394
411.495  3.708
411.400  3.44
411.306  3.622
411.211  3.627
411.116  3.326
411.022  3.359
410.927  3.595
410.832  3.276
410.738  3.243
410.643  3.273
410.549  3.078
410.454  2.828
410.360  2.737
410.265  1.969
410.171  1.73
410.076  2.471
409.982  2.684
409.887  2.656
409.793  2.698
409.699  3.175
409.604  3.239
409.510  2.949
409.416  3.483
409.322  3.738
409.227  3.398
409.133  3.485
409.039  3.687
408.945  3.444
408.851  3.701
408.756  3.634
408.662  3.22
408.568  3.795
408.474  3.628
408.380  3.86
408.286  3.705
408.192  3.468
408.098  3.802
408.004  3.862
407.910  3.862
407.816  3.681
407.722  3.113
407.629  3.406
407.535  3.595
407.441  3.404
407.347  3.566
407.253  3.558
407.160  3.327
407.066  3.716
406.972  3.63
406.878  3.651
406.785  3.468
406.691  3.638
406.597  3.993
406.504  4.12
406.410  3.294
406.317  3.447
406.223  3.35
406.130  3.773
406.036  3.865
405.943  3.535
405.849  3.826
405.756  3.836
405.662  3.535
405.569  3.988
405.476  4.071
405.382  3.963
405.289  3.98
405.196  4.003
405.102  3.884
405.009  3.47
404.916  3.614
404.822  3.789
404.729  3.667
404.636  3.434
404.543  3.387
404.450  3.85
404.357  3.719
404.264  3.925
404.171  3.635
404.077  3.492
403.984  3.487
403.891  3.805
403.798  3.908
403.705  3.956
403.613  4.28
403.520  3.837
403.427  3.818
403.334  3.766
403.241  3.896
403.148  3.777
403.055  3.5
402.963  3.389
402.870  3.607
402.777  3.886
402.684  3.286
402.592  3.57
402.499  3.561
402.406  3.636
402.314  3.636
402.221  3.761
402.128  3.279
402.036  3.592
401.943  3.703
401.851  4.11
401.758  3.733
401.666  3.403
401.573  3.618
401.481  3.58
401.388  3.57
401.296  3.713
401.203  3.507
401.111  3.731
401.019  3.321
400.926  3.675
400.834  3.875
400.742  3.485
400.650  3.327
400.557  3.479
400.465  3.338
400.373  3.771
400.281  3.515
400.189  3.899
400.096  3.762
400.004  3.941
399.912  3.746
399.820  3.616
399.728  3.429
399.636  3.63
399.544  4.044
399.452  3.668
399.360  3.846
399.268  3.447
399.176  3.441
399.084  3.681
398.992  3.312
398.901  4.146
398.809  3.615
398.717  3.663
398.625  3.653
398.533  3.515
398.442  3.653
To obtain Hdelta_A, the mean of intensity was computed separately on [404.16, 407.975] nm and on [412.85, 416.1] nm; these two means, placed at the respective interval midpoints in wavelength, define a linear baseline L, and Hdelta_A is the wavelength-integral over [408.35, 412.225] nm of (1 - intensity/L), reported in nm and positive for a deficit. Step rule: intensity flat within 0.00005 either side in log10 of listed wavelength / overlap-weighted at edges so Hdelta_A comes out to 0.359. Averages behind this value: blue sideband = 3.67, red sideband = 3.56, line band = 3.28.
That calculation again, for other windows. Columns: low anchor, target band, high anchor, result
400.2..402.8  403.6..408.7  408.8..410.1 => -0.472 nm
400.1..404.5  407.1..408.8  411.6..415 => 0.014 nm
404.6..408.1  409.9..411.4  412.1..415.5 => 0.257 nm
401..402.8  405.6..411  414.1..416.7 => 0.272 nm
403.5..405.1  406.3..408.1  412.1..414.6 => 0.031 nm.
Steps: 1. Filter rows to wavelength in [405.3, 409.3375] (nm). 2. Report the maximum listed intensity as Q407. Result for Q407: 4.12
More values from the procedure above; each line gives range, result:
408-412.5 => 3.862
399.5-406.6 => 4.28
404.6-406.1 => 4.071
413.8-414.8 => 3.739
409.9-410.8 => 3.273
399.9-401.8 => 3.941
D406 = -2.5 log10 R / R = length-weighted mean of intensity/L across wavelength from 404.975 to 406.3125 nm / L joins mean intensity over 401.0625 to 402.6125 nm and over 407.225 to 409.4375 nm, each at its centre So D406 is -0.05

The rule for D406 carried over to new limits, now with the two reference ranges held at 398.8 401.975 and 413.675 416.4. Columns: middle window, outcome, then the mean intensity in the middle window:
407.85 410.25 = 0.088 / 3.32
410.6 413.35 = 0.025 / 3.5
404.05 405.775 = -0.038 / 3.75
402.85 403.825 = -0.049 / 3.8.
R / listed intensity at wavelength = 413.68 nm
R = 3.854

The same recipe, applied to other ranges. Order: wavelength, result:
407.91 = 3.862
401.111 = 3.731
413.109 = 3.311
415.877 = 3.212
